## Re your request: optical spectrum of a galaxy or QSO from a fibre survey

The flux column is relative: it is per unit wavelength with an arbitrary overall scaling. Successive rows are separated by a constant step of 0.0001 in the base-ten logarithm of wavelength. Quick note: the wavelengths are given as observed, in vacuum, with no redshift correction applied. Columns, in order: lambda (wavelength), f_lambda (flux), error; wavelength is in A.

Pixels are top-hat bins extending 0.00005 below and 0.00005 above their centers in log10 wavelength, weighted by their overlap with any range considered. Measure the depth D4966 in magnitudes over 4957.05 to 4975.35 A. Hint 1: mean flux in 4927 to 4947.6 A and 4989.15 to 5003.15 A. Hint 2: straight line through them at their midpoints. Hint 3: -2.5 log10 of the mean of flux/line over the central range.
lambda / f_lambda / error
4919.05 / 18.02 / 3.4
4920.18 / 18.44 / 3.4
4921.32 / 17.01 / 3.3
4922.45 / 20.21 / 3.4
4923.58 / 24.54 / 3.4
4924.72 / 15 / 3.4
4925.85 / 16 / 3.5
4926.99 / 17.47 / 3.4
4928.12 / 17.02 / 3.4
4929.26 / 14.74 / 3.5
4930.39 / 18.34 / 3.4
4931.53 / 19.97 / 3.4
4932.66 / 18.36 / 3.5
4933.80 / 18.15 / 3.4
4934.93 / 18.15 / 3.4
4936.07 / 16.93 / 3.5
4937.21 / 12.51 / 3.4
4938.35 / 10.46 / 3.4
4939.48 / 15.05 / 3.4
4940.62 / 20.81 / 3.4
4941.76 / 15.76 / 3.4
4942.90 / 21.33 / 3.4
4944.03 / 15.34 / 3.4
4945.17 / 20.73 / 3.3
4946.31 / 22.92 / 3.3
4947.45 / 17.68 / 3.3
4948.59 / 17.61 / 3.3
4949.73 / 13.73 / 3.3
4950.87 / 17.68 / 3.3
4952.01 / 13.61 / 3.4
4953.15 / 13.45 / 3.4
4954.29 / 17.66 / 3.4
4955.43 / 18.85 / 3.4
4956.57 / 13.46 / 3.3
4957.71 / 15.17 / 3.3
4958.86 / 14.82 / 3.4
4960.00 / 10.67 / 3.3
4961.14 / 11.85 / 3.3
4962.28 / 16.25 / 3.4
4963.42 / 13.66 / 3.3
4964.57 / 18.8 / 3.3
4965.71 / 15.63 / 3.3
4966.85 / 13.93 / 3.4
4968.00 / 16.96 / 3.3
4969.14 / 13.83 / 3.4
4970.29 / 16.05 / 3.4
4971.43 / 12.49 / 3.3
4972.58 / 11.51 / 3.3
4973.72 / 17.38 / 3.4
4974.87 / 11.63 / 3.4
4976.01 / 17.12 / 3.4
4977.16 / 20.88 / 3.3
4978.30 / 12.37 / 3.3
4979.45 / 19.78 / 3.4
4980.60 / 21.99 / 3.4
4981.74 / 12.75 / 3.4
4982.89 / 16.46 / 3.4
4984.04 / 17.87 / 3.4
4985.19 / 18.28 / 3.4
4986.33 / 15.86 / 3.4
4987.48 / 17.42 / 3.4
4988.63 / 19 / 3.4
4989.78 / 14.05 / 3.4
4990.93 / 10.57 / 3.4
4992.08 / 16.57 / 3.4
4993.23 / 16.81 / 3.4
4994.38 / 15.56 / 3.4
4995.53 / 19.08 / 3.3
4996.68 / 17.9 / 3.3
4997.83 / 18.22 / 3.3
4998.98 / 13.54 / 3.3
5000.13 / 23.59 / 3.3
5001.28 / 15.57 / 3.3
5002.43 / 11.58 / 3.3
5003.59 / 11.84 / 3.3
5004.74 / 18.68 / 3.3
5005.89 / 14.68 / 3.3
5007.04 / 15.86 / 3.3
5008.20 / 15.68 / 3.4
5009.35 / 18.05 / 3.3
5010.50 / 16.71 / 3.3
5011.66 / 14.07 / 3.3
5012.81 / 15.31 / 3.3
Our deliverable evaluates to 0.164 mag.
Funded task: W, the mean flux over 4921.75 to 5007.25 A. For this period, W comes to 16.4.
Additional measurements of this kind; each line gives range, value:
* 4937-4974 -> 15.7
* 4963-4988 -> 16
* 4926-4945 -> 17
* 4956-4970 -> 14.6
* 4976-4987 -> 17.3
